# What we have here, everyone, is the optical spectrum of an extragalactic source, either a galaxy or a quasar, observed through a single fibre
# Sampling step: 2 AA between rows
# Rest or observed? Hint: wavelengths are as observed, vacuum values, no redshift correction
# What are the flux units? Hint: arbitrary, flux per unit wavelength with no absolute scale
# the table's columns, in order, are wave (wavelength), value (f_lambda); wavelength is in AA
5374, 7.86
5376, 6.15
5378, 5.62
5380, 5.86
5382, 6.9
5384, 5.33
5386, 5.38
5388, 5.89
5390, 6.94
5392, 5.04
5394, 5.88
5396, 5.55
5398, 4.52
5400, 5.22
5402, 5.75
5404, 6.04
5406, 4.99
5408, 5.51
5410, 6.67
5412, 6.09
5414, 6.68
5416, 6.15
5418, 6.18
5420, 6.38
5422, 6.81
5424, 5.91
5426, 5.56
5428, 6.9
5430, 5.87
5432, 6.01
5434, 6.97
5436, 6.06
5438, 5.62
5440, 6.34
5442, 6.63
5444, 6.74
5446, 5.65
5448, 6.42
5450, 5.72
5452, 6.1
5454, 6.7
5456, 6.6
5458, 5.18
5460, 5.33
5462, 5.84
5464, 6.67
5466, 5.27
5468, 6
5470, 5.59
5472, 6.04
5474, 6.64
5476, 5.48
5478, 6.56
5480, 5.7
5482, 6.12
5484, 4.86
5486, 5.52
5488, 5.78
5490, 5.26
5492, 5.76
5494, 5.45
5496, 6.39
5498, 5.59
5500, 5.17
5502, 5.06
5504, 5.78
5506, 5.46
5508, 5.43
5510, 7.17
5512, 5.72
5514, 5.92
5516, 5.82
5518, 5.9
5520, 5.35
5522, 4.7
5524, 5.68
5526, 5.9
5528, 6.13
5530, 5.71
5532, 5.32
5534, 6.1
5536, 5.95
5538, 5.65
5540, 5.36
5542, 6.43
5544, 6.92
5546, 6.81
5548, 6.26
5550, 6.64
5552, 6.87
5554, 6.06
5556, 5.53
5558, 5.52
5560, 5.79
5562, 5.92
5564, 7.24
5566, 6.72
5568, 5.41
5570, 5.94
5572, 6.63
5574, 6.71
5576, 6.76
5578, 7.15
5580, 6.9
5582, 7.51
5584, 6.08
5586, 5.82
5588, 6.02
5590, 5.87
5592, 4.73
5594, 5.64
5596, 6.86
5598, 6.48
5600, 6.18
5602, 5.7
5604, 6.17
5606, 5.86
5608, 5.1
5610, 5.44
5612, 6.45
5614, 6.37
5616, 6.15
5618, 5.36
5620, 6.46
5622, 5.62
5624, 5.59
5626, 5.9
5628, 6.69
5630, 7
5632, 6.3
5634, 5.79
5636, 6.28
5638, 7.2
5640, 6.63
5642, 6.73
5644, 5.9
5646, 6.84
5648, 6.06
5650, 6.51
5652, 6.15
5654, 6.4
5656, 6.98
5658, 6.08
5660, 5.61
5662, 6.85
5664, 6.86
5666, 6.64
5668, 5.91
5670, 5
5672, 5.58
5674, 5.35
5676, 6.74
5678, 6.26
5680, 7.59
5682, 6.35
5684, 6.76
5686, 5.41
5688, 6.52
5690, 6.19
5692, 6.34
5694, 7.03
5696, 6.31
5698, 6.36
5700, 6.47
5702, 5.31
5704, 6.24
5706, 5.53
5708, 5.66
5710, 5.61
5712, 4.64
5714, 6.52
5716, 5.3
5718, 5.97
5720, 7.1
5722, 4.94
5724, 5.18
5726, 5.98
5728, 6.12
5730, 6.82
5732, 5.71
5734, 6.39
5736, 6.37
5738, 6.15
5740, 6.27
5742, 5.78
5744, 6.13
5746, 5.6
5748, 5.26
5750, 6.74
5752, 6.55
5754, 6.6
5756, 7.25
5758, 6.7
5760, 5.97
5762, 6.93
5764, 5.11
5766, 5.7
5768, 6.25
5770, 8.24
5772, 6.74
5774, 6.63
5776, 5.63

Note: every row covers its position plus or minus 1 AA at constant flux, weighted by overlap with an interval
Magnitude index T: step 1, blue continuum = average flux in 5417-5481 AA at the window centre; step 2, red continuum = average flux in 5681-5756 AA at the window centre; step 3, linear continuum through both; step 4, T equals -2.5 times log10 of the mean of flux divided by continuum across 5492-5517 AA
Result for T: 0.06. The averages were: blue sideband 6.11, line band 5.75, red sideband 6.08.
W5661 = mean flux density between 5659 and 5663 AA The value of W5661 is 6.23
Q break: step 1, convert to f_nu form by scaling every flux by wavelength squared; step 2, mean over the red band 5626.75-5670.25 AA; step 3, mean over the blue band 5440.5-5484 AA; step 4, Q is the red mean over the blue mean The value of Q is 1.14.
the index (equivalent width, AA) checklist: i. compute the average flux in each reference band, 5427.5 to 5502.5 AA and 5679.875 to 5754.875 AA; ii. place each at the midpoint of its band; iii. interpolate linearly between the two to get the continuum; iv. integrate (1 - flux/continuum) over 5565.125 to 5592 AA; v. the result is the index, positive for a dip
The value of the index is -1.6 AA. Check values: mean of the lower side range 5.94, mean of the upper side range 6.08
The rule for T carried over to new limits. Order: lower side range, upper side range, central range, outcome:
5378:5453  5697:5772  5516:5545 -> 0.04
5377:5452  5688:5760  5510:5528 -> 0.05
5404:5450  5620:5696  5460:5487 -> 0.06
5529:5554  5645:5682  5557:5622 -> 0.01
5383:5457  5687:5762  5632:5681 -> -0.04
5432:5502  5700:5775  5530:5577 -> -0.04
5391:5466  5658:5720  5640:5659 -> -0.06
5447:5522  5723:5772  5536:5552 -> -0.07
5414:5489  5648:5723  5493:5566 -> 0.03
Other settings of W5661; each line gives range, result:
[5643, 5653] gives 6.29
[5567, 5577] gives 6.29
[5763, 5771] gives 6.32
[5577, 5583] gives 7.19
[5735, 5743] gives 6.14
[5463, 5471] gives 5.88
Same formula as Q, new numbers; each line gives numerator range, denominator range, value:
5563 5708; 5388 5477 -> 1.12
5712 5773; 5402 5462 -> 1.13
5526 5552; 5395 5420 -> 1.11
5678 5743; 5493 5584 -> 1.07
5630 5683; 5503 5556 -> 1.11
